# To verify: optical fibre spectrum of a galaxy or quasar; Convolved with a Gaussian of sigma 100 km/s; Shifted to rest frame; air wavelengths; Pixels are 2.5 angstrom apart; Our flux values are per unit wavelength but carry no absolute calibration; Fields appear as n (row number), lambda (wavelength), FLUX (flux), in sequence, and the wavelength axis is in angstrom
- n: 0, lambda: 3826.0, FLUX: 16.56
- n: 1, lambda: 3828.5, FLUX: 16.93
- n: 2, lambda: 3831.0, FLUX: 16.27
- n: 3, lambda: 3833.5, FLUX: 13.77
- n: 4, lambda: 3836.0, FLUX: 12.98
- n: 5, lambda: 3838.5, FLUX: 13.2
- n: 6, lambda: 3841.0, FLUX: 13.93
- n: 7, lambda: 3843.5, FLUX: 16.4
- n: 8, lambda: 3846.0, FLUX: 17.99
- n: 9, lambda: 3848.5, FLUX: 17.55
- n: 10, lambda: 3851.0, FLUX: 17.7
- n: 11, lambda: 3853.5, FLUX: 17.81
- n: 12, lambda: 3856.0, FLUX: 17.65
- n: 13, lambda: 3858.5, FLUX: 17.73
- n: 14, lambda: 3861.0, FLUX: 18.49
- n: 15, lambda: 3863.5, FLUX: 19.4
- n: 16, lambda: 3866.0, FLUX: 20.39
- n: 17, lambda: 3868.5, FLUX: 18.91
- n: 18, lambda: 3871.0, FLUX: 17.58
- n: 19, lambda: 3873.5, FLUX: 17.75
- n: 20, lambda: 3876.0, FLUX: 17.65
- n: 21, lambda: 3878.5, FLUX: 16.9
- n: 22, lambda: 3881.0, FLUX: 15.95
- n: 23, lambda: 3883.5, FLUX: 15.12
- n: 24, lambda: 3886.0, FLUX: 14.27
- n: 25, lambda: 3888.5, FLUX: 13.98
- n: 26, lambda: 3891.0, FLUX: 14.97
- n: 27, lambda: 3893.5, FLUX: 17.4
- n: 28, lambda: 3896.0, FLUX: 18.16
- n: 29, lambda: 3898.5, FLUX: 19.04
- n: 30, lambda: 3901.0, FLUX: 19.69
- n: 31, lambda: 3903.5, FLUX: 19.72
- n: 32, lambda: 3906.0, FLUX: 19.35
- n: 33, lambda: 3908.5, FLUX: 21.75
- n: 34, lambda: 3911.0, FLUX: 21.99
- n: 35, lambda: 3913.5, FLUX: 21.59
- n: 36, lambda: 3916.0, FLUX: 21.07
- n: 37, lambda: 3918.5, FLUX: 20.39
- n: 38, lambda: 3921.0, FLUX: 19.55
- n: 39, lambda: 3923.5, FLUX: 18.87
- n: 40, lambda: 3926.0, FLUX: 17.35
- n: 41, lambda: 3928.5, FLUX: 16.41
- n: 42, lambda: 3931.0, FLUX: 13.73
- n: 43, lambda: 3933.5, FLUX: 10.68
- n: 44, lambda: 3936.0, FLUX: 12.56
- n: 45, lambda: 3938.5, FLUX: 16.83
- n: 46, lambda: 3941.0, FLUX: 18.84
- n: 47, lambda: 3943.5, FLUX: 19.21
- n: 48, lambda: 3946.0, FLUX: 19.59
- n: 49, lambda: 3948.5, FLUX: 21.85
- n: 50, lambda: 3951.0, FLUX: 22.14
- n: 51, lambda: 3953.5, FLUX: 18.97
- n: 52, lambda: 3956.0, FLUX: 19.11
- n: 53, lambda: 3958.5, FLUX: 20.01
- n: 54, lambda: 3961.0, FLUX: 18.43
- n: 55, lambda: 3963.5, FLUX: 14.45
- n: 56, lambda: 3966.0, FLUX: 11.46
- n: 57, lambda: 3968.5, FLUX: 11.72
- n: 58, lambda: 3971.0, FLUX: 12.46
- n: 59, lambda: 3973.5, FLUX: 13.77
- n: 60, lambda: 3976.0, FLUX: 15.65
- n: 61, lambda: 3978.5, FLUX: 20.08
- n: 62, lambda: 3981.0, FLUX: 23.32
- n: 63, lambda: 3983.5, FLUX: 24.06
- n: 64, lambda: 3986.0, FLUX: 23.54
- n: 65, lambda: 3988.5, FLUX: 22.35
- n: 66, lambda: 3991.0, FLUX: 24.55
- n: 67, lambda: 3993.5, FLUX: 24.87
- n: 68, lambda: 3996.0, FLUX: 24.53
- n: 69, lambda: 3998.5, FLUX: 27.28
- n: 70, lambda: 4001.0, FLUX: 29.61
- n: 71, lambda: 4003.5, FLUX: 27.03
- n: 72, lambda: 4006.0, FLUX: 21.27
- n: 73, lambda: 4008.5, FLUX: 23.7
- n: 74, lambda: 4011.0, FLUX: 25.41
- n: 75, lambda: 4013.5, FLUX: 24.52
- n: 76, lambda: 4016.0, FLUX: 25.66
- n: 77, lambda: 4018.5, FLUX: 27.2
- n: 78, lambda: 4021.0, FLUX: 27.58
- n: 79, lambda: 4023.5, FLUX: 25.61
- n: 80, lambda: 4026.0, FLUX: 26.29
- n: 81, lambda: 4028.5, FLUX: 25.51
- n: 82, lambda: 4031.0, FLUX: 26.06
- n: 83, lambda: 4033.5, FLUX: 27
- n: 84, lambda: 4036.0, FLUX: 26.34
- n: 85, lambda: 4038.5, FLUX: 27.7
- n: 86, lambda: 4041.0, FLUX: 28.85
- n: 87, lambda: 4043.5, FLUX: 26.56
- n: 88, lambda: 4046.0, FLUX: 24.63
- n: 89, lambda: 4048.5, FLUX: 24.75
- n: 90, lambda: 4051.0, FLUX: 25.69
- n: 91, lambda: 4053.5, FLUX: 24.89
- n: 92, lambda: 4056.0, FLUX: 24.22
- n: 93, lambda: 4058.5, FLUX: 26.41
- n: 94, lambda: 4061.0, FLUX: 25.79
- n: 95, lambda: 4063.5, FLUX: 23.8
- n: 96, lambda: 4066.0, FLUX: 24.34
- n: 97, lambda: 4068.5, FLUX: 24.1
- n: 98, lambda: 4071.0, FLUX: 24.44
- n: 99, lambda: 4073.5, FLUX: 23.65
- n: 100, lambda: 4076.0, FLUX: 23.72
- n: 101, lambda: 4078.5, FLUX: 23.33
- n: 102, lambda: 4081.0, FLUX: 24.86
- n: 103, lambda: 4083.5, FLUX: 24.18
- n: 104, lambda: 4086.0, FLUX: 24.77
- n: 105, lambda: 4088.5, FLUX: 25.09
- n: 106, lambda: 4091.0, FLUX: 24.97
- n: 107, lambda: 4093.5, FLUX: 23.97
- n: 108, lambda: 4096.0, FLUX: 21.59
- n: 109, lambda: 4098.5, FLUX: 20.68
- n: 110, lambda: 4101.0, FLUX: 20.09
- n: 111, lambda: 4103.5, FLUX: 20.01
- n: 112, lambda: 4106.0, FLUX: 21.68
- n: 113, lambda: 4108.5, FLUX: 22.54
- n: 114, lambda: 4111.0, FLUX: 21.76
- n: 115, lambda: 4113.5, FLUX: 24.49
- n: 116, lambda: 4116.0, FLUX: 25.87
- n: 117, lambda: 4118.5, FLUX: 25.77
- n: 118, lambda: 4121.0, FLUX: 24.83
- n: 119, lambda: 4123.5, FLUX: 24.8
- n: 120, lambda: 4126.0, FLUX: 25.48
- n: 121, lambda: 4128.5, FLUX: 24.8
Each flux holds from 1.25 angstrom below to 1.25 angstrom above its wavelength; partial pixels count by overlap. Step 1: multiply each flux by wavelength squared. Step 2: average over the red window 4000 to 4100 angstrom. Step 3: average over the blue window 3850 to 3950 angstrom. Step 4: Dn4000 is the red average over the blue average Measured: 1.5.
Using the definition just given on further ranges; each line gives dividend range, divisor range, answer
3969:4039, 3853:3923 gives 1.38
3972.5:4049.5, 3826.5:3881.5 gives 1.58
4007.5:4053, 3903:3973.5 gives 1.54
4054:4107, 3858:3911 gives 1.45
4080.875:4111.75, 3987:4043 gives 0.91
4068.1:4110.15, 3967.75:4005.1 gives 1.12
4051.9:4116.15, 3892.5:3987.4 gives 1.39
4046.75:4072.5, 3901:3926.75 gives 1.32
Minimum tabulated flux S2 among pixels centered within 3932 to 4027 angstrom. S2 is 10.68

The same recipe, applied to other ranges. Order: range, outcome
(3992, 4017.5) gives 21.27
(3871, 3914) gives 13.98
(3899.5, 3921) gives 19.35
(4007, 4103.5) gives 20.01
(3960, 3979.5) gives 11.46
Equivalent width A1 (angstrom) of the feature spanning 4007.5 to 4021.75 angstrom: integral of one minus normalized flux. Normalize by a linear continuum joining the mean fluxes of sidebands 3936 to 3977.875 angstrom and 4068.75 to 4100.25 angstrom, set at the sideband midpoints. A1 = -3.9 angstrom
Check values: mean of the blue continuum 17.1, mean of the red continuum 23.7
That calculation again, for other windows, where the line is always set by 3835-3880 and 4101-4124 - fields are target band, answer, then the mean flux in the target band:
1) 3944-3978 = 4.6 angstrom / 17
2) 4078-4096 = -1.3 angstrom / 24.3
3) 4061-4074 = -1.2 angstrom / 24.3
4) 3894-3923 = -2.6 angstrom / 20.1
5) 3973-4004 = -4.4 angstrom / 23.3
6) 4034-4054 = -4.2 angstrom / 26.3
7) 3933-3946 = 2.0 angstrom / 16.3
